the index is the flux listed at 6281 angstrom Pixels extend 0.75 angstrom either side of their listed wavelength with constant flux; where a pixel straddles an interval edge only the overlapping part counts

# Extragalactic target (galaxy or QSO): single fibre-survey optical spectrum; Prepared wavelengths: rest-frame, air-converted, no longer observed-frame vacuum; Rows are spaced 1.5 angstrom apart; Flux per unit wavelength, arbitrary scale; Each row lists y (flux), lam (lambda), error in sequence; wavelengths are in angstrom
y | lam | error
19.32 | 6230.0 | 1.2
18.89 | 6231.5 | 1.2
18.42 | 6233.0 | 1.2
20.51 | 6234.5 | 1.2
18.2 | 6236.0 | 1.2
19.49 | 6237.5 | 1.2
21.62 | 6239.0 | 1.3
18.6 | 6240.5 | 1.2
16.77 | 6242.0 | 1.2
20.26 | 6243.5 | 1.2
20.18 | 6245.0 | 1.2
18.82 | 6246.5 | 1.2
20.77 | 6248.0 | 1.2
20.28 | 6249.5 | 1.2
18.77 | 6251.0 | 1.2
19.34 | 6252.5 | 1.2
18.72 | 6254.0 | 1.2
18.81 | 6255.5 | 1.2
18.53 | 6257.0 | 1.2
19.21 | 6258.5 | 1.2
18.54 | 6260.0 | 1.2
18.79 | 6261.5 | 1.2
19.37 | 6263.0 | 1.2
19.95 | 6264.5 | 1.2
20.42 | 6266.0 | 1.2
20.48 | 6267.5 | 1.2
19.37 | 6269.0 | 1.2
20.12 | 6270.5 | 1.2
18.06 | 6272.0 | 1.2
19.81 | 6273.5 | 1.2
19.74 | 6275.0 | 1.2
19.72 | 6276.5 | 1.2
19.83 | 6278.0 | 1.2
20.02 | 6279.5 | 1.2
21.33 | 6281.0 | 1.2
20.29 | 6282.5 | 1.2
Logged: 21.33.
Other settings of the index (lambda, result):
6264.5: 19.95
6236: 18.2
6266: 20.42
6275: 19.74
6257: 18.53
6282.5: 20.29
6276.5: 19.72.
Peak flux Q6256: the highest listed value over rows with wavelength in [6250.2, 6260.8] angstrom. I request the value 19.34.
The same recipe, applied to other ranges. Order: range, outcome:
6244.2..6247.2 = 20.18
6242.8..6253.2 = 20.77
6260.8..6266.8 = 20.42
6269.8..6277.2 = 20.12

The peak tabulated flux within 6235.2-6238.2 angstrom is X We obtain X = 19.49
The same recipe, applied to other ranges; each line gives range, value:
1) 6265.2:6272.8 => 20.48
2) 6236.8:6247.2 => 21.62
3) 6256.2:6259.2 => 19.21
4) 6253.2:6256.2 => 18.81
